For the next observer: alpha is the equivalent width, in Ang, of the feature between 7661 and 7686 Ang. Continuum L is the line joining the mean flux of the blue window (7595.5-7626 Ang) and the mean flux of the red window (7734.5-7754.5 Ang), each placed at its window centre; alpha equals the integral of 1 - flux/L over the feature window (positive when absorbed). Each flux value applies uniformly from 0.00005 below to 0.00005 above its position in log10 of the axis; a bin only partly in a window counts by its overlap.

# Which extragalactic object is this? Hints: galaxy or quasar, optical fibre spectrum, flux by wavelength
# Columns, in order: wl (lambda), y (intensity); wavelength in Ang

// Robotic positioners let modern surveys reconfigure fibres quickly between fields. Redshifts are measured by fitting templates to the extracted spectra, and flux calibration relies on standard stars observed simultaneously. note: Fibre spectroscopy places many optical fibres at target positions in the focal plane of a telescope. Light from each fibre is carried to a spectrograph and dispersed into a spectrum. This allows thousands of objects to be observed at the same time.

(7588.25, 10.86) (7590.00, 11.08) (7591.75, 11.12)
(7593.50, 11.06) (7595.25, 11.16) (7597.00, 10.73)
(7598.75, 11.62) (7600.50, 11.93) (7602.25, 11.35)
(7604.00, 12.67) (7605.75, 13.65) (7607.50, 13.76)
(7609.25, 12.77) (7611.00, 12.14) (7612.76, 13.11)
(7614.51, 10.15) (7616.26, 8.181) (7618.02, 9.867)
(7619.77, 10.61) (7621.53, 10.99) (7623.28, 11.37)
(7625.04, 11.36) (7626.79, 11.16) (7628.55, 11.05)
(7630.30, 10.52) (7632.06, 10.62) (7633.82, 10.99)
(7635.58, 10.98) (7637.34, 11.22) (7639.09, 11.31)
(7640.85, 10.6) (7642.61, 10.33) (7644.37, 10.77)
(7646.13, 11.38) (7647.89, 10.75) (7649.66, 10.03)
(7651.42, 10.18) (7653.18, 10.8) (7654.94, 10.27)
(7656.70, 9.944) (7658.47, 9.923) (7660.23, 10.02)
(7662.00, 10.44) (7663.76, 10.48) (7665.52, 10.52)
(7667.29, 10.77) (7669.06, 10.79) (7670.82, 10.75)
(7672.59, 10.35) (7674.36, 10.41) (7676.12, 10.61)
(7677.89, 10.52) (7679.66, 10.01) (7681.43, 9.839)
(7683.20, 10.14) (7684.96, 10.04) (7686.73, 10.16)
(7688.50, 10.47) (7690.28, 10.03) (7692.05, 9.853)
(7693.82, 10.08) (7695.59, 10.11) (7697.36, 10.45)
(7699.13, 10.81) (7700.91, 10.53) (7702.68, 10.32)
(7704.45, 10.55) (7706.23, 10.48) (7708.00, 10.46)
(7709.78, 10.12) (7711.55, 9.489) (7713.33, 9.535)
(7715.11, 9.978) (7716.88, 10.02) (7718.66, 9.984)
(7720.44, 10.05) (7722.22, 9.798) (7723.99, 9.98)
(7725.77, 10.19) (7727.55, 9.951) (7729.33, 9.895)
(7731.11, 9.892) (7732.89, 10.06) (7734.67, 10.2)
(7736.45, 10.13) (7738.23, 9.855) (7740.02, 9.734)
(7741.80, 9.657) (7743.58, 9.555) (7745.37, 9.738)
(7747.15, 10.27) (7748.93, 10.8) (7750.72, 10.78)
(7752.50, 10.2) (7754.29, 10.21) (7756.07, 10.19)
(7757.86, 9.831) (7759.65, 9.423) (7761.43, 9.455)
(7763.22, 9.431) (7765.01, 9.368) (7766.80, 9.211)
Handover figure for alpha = 1.0 Ang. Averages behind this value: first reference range 11.5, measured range 10.4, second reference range 10.1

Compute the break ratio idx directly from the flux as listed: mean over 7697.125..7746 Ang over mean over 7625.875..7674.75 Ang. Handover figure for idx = 0.95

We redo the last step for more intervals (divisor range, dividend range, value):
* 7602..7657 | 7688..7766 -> 0.90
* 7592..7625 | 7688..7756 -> 0.88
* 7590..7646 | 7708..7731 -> 0.88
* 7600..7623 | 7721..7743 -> 0.86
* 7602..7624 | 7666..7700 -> 0.89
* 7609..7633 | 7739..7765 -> 0.91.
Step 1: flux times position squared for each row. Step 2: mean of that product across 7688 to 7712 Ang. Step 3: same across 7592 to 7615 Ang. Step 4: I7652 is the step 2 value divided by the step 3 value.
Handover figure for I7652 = 0.9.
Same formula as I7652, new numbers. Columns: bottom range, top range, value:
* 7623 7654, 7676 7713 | 0.96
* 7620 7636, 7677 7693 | 0.93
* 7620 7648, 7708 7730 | 0.93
